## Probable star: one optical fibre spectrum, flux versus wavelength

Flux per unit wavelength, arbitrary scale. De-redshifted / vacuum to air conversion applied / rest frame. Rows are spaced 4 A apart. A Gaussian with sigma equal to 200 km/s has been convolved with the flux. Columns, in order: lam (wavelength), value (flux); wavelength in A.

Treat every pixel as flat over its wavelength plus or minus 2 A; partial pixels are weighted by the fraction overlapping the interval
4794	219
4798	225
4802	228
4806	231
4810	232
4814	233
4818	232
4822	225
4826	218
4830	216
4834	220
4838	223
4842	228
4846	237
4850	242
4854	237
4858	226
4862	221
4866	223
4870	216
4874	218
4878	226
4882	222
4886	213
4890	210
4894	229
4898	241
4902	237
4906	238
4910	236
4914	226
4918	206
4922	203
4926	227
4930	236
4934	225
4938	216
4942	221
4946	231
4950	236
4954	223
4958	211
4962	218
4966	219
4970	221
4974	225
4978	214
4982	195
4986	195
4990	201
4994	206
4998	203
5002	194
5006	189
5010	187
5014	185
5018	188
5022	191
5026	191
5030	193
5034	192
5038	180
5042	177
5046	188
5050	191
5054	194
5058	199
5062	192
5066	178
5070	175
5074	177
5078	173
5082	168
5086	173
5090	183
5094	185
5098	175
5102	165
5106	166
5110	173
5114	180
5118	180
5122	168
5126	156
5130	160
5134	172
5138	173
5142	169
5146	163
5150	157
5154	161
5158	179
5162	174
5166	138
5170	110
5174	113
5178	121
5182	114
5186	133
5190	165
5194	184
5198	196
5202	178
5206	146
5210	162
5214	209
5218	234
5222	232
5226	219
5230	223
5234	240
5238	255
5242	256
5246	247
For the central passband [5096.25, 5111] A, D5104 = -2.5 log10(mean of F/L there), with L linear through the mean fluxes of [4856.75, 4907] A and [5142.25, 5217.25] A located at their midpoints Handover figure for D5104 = 0.03 mag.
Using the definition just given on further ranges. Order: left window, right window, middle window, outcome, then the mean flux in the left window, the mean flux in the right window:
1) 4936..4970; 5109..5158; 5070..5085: 0.07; 222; 168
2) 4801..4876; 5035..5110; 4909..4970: -0.08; 227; 180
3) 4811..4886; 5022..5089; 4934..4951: -0.09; 225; 184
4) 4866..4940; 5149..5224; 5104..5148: 0.05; 224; 164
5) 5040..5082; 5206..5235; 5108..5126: 0.12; 184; 211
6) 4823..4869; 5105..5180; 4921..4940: -0.08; 226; 158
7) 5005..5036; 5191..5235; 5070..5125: 0.12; 190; 200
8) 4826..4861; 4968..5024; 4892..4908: -0.09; 228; 200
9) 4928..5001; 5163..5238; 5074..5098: 0.11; 216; 175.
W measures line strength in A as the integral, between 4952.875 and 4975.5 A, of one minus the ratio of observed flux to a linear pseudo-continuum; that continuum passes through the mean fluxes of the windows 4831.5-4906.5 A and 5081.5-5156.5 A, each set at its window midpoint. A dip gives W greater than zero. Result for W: -1.6 A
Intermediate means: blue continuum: 226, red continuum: 170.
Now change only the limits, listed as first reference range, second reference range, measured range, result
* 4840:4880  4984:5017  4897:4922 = -1.4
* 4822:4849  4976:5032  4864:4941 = -3.9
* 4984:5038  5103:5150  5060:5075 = 0.0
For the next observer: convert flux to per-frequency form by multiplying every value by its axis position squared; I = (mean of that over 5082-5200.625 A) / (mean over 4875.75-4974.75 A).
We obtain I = 0.79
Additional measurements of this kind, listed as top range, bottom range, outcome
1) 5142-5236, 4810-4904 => 0.87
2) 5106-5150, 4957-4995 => 0.85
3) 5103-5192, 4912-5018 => 0.79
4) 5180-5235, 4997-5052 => 1.07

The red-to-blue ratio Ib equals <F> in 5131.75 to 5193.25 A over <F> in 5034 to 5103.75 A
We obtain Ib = 0.83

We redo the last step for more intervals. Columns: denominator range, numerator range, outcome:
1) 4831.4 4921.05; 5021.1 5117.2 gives 0.80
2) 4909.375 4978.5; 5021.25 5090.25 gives 0.83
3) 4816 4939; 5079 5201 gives 0.72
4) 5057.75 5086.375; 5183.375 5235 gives 1.08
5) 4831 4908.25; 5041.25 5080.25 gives 0.81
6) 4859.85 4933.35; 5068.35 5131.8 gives 0.77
